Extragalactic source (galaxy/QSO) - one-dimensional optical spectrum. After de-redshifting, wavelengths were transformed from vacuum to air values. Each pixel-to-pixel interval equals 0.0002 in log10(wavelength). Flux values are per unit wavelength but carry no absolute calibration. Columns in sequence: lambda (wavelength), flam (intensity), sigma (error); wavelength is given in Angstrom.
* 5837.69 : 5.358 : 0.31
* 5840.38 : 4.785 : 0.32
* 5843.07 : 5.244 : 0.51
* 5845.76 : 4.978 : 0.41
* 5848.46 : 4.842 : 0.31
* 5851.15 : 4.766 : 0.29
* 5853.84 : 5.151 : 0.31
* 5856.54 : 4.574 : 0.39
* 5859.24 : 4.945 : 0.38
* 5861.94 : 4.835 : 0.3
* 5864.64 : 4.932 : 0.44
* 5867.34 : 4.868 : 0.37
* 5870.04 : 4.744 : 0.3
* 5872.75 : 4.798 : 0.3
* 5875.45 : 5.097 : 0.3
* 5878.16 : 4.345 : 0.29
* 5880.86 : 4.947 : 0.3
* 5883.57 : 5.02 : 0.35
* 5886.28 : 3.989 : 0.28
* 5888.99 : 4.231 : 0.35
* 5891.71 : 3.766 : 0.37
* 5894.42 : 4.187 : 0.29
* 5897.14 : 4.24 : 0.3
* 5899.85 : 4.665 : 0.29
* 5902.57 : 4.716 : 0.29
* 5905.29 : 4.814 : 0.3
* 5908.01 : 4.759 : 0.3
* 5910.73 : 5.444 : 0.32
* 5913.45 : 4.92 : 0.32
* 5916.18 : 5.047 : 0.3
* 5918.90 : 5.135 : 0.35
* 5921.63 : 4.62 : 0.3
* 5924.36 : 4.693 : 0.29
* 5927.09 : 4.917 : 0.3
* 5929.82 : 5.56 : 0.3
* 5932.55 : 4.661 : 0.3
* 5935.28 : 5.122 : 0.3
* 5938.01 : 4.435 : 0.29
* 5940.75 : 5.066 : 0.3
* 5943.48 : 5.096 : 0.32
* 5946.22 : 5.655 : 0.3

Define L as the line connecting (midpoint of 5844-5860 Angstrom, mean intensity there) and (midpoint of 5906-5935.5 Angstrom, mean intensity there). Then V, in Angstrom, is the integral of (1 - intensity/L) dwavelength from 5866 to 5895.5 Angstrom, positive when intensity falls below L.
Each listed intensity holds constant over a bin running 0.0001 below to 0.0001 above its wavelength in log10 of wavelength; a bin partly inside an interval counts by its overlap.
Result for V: 2.2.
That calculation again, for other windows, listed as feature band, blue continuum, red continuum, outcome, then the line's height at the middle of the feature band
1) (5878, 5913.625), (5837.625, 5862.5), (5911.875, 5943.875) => 2.6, 4.93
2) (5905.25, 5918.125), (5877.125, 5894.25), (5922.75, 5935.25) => -0.8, 4.73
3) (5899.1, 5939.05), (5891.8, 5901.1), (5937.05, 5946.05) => -2.4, 4.64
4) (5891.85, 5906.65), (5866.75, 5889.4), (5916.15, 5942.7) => 1.0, 4.78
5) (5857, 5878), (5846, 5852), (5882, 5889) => -0.9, 4.65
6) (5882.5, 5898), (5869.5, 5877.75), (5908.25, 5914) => 2.3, 4.97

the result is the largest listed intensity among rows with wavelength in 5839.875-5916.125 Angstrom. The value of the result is 5.444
